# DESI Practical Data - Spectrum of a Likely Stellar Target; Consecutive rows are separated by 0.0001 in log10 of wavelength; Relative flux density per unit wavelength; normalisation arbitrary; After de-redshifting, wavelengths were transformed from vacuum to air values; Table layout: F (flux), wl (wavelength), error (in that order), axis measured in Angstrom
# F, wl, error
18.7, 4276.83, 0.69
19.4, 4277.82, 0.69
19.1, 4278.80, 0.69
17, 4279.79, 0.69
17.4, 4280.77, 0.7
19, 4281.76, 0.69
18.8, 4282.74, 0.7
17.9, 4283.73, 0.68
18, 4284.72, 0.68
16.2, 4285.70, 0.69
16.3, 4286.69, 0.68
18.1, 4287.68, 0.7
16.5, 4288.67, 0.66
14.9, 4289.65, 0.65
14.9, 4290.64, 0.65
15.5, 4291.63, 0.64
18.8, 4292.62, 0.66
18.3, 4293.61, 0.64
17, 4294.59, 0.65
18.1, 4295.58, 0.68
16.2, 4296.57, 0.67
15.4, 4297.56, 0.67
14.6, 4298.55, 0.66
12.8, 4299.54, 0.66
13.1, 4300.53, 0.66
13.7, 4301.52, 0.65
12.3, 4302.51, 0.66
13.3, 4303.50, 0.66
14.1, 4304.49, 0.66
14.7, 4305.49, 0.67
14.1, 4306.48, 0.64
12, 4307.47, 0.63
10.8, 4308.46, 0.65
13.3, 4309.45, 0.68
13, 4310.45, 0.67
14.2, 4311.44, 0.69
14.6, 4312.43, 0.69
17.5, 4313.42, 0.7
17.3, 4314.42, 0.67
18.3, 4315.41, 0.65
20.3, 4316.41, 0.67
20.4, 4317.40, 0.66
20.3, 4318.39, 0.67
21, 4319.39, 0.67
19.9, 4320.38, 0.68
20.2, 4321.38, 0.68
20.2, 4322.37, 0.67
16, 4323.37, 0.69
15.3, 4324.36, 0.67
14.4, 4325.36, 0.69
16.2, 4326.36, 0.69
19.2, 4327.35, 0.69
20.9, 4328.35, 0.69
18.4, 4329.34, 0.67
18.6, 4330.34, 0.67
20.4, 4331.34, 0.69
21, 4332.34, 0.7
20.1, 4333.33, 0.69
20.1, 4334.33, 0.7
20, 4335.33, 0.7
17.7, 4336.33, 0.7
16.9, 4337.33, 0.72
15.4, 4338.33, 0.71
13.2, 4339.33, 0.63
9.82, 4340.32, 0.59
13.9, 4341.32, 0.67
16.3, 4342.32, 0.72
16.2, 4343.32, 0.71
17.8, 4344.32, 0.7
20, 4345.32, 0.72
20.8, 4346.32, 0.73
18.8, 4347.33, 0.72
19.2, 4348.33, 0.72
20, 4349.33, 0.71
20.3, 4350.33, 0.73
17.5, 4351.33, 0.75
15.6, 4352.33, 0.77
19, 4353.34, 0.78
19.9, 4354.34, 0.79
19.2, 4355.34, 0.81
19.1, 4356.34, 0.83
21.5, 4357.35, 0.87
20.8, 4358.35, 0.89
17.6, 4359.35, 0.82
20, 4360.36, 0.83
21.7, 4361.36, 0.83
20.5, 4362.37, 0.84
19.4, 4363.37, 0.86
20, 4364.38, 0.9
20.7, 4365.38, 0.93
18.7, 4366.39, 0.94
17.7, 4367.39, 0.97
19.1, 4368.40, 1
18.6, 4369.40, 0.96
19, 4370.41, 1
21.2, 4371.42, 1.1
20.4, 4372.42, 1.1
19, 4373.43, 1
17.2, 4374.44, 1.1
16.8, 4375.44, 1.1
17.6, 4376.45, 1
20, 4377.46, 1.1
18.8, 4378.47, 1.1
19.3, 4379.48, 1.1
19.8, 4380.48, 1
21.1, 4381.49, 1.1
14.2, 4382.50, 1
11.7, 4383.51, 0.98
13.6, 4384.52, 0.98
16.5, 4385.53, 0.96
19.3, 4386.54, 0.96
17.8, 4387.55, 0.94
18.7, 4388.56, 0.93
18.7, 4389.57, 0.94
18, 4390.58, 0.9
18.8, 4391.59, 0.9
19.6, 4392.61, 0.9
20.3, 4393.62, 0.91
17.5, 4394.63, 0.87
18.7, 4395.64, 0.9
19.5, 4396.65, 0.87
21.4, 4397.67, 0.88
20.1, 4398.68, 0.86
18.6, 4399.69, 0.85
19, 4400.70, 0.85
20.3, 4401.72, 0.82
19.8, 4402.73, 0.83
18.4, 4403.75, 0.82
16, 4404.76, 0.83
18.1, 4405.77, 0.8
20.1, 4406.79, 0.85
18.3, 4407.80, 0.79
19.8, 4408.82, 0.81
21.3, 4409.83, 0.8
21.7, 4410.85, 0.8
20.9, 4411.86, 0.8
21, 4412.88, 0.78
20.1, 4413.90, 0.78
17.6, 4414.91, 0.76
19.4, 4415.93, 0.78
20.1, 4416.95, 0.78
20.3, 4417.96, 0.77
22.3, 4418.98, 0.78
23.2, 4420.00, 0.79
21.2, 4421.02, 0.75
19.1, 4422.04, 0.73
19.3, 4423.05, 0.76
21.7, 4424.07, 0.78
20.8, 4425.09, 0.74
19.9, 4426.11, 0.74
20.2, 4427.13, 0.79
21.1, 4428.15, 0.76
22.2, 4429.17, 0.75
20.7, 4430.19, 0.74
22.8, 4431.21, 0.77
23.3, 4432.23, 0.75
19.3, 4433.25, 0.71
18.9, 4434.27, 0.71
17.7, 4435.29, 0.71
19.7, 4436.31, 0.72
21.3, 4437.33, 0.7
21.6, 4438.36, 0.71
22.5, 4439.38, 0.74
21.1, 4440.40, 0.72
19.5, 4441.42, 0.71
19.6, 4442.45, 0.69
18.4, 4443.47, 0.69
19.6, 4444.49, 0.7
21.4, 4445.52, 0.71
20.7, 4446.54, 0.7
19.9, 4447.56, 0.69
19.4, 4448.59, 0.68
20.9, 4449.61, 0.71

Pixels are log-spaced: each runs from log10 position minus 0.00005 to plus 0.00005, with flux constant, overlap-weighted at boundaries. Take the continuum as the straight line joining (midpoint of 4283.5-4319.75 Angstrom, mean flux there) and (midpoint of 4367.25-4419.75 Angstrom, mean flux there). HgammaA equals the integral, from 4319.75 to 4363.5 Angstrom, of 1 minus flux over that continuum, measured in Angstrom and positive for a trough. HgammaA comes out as -3.0 Angstrom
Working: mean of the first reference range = 15.9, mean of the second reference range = 18.9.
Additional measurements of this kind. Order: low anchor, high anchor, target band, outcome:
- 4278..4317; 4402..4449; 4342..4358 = -1.1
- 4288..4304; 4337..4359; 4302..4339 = -1.2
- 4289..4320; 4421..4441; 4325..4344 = -0.5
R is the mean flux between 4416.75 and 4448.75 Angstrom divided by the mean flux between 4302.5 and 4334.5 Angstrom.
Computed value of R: 1.21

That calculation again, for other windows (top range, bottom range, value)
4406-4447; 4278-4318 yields 1.28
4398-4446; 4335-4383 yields 1.09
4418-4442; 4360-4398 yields 1.11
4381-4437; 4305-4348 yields 1.13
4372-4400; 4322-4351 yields 1.03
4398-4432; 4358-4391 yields 1.09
